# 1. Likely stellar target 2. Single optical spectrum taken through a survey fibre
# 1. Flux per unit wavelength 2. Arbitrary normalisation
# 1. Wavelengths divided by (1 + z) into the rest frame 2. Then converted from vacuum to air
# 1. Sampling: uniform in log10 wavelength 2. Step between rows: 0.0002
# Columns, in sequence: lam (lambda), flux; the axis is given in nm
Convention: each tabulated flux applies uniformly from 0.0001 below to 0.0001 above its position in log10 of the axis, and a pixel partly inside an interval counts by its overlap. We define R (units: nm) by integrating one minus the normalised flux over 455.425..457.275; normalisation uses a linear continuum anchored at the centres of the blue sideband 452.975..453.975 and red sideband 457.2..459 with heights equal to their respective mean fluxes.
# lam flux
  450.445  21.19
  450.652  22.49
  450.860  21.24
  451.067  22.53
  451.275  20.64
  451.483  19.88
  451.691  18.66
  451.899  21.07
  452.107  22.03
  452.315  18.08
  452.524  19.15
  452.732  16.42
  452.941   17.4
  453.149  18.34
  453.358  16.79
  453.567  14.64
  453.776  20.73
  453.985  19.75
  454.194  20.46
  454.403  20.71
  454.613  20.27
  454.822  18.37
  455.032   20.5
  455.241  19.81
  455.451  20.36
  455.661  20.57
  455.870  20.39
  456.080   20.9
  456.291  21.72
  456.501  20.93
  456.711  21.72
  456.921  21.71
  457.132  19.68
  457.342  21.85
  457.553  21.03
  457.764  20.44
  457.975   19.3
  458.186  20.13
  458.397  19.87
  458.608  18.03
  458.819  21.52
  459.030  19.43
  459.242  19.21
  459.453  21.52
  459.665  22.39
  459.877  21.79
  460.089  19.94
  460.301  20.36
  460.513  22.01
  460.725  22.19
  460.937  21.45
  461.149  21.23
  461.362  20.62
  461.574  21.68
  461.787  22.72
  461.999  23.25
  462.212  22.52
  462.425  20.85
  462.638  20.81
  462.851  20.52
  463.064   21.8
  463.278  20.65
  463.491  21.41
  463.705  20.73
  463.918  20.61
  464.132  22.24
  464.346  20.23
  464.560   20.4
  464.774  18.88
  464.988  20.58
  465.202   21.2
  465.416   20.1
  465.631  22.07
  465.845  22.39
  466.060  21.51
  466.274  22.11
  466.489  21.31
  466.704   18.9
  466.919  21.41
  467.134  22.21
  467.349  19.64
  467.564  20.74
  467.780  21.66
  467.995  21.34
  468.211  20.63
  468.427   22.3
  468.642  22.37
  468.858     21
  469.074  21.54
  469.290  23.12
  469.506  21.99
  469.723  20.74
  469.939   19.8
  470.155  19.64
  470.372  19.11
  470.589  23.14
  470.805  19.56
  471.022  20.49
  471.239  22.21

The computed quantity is -0.15 nm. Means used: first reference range 17.8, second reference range 20.2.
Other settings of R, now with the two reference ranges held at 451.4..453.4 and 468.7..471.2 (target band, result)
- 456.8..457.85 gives -0.08 nm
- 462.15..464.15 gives -0.10 nm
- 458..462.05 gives -0.24 nm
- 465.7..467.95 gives -0.07 nm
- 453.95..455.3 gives -0.06 nm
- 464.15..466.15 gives -0.05 nm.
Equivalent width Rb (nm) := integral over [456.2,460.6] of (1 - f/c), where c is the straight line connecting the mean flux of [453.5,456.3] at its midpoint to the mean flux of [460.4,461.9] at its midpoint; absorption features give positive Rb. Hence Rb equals 0.05 nm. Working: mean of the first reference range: 19.9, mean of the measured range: 20.7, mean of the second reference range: 21.7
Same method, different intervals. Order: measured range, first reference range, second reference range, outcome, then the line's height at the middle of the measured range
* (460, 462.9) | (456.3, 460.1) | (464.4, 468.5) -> -0.10 nm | 20.8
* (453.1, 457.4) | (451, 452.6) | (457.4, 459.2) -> 0.02 nm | 20.1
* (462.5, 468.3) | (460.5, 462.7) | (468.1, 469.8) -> 0.21 nm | 21.7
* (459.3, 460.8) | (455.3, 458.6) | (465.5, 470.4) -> -0.04 nm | 20.8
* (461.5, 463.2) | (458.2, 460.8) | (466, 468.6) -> -0.07 nm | 20.8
